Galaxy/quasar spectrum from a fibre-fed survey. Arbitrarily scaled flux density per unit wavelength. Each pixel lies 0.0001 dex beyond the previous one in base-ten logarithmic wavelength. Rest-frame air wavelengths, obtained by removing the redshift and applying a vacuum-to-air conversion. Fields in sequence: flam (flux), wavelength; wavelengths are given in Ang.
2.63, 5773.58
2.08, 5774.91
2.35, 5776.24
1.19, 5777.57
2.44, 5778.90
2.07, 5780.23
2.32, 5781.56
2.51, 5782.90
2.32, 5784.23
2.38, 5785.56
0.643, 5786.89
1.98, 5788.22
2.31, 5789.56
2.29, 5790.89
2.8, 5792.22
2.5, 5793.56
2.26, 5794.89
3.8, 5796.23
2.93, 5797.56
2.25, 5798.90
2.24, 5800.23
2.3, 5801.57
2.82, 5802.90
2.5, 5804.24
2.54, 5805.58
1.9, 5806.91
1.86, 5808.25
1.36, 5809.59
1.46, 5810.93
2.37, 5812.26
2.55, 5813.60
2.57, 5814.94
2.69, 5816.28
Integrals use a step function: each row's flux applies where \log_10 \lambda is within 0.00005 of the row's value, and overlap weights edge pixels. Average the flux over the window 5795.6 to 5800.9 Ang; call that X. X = 2.8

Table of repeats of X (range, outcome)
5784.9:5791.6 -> 1.93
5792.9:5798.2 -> 2.87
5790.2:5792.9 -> 2.54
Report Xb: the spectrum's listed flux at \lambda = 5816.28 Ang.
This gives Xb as 2.69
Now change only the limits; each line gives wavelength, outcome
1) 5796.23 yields 3.8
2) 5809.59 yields 1.36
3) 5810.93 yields 1.46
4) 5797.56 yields 2.93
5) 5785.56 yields 2.38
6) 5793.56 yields 2.5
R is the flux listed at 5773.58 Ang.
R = 2.63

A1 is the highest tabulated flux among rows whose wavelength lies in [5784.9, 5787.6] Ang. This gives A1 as 2.38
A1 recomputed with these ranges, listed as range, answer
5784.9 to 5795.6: 2.8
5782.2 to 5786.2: 2.51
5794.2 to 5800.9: 3.8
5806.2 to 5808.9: 1.9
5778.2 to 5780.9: 2.44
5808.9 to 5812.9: 2.37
